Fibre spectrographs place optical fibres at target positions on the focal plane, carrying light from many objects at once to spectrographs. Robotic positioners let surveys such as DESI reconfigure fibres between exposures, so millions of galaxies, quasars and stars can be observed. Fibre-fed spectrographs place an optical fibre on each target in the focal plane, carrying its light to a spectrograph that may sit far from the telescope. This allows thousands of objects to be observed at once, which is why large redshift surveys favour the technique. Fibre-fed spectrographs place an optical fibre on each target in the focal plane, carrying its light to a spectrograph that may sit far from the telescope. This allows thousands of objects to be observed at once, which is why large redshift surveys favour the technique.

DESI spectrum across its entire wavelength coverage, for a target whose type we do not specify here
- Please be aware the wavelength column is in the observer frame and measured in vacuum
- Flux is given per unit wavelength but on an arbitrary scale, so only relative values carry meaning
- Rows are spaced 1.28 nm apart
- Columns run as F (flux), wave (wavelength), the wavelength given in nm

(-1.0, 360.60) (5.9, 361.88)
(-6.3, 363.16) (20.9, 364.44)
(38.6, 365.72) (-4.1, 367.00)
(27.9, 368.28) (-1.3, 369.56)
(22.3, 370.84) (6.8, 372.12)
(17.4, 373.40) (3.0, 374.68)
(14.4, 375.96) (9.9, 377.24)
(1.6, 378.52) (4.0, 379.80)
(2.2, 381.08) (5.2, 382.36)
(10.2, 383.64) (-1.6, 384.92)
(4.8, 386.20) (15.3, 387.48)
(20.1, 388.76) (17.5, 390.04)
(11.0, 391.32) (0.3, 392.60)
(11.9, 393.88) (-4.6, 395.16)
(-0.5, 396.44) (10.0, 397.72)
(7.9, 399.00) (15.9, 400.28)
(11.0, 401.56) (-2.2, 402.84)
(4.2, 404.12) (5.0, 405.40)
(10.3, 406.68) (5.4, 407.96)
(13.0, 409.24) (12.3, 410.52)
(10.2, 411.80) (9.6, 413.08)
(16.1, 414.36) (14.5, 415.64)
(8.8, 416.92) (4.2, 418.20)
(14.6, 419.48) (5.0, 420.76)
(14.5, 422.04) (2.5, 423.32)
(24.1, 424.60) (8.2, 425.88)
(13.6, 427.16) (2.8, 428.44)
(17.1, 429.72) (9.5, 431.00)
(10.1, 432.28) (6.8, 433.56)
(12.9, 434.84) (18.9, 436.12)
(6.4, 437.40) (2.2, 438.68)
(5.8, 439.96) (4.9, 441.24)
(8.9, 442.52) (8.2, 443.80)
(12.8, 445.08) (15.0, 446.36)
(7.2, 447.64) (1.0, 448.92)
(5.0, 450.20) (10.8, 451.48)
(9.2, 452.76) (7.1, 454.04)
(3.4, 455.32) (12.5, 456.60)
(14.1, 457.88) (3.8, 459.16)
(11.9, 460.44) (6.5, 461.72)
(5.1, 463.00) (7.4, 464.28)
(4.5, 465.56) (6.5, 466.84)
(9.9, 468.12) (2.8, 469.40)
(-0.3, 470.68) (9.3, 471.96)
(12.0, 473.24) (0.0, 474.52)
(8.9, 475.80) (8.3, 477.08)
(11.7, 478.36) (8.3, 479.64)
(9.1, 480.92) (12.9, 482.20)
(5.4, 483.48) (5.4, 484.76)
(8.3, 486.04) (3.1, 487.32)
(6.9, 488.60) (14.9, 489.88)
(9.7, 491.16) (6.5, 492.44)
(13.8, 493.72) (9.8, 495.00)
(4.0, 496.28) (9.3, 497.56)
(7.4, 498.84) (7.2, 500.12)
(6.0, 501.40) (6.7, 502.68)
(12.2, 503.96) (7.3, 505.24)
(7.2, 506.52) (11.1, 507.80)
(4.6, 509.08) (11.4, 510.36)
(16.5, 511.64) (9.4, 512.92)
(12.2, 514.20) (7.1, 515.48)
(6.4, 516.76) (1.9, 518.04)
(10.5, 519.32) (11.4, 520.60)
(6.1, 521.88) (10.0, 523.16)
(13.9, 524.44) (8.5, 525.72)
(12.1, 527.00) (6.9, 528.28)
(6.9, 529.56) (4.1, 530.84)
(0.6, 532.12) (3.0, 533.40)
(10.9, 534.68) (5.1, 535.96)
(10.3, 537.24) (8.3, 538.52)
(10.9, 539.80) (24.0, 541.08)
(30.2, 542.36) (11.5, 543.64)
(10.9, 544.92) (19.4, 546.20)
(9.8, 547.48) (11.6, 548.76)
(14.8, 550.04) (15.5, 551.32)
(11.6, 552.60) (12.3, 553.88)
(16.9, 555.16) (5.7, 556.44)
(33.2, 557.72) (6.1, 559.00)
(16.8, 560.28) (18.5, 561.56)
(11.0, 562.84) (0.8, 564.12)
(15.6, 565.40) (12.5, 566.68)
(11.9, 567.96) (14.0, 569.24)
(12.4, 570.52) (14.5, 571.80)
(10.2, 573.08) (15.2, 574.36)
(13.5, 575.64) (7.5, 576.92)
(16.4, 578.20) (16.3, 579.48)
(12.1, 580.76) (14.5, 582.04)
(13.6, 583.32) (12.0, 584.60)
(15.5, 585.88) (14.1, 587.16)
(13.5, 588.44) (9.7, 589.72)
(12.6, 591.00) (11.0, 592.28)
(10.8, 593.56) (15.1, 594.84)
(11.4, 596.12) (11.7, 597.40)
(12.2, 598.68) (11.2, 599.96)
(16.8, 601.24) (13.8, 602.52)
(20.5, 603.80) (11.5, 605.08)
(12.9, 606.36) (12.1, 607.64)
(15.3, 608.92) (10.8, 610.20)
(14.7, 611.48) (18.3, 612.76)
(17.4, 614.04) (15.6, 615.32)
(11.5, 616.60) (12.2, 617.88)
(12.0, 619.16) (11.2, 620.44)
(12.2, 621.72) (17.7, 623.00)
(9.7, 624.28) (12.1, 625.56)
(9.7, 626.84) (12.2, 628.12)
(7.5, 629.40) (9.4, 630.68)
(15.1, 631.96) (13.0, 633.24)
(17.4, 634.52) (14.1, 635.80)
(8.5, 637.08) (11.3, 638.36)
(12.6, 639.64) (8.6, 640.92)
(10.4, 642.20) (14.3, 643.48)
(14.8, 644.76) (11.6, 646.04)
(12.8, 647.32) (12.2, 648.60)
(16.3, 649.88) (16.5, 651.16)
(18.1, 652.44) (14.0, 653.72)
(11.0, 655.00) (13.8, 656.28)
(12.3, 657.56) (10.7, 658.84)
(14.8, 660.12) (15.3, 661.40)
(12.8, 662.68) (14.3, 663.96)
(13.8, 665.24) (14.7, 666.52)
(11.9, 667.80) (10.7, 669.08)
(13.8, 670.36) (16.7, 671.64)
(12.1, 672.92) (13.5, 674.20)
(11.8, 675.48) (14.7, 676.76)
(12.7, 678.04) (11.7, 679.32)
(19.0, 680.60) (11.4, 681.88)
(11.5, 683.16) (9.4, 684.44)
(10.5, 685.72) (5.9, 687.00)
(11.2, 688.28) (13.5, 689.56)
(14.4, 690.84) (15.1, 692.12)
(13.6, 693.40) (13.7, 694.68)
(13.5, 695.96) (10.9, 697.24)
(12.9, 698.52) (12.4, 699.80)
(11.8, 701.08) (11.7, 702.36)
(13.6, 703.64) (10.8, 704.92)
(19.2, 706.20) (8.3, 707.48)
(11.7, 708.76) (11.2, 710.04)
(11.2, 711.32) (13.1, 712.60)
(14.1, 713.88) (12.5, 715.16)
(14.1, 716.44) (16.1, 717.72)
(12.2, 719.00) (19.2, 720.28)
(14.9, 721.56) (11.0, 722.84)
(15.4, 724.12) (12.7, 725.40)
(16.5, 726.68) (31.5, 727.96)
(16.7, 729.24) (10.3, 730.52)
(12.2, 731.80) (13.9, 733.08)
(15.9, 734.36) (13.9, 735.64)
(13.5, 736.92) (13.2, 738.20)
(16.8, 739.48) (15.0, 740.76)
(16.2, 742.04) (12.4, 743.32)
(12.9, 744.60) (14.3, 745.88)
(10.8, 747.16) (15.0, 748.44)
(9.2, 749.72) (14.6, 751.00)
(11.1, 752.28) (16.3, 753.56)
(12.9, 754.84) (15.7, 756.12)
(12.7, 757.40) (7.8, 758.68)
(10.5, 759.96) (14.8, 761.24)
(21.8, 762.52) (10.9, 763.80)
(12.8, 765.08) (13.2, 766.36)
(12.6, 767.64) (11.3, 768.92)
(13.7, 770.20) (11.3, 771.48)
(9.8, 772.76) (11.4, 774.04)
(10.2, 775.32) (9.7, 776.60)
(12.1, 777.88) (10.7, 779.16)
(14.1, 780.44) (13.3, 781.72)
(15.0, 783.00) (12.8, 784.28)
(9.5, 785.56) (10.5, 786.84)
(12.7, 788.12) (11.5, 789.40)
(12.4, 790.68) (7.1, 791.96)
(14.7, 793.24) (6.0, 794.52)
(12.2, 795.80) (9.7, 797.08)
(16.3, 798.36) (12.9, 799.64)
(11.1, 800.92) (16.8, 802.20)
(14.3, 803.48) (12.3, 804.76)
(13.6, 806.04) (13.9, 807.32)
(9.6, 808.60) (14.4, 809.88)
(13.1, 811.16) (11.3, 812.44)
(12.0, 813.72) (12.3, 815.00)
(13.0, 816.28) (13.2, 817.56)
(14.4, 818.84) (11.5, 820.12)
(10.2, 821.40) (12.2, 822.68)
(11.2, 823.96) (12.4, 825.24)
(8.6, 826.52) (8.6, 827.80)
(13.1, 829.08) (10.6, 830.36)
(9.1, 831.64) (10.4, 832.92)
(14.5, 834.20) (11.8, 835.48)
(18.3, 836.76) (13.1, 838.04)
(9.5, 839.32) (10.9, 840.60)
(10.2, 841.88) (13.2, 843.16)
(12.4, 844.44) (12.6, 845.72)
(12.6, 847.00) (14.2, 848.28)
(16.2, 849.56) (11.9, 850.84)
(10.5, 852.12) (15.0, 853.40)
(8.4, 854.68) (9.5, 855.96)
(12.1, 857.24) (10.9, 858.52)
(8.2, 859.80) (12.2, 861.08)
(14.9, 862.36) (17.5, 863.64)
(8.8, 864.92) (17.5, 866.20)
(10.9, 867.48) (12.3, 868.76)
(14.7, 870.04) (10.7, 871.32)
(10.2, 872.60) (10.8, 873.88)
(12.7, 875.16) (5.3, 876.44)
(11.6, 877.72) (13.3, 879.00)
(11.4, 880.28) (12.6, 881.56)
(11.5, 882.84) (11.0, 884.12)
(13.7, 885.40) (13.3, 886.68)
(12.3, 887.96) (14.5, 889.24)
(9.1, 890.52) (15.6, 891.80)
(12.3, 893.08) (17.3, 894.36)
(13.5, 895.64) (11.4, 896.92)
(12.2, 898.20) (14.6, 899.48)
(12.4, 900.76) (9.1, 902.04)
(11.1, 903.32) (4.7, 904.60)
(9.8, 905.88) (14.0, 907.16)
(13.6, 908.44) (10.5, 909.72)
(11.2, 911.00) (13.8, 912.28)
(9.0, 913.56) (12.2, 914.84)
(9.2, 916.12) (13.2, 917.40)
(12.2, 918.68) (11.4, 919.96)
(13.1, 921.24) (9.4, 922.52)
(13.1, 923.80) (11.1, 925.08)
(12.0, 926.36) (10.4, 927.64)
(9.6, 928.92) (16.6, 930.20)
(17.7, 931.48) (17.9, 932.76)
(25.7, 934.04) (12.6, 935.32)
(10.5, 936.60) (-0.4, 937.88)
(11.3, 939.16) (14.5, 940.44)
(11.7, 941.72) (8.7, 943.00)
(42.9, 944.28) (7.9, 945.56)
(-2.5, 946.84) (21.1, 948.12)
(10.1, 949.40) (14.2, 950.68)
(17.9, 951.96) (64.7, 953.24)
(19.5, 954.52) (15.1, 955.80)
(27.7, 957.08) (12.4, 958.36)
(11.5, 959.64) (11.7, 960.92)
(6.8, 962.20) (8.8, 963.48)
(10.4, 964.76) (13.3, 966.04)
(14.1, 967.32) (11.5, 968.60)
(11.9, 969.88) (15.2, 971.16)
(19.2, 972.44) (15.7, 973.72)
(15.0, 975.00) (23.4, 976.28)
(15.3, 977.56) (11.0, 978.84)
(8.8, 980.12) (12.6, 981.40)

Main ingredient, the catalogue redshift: 0.45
